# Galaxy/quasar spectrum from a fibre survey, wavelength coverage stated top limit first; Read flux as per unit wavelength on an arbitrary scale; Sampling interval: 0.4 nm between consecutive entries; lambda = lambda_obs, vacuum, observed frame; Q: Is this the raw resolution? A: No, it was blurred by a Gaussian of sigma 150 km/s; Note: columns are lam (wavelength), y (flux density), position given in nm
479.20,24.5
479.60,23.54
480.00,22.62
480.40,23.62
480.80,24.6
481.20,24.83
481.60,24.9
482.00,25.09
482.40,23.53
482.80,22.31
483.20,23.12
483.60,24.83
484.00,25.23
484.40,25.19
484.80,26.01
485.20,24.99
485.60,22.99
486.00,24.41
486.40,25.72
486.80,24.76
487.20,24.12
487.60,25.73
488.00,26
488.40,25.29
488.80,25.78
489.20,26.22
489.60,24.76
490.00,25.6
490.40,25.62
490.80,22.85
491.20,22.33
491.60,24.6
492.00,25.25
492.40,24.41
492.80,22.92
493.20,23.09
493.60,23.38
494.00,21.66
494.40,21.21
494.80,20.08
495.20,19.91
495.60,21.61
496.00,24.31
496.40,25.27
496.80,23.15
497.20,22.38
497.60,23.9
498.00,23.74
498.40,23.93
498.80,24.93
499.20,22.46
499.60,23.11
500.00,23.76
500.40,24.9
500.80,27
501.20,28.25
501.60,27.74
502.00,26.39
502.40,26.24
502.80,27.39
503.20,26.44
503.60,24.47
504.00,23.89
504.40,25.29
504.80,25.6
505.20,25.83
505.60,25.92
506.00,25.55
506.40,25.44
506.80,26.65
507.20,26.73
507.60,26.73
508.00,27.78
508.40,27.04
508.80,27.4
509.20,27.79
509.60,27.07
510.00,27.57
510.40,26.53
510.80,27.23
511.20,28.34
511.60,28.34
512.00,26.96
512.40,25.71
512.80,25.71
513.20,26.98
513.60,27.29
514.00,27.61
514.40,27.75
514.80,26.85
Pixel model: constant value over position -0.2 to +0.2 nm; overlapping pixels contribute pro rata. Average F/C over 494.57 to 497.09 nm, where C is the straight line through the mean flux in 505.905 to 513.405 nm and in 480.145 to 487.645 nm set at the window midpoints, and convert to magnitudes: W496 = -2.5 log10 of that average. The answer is 0.15 mag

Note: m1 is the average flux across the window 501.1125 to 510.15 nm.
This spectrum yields 26.5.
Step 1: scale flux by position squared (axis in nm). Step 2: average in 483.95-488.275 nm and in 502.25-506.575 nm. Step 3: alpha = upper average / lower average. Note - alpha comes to 1.10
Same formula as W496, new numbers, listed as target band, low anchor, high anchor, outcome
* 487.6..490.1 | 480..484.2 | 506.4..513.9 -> -0.03 mag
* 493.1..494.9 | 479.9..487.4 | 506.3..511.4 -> 0.16 mag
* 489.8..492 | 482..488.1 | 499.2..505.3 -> 0.03 mag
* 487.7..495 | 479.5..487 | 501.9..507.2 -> 0.04 mag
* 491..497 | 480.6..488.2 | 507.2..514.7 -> 0.12 mag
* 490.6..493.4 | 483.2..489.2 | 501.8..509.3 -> 0.08 mag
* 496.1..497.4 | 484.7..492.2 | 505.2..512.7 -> 0.09 mag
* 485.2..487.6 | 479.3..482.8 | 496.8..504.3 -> -0.01 mag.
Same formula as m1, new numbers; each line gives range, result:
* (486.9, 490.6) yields 25.4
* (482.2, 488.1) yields 24.6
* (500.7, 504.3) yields 26.4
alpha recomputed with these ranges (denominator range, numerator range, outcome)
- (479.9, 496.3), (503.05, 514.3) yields 1.20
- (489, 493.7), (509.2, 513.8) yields 1.21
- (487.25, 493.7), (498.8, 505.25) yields 1.09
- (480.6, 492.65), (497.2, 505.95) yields 1.09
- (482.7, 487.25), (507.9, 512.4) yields 1.23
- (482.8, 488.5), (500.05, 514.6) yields 1.17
